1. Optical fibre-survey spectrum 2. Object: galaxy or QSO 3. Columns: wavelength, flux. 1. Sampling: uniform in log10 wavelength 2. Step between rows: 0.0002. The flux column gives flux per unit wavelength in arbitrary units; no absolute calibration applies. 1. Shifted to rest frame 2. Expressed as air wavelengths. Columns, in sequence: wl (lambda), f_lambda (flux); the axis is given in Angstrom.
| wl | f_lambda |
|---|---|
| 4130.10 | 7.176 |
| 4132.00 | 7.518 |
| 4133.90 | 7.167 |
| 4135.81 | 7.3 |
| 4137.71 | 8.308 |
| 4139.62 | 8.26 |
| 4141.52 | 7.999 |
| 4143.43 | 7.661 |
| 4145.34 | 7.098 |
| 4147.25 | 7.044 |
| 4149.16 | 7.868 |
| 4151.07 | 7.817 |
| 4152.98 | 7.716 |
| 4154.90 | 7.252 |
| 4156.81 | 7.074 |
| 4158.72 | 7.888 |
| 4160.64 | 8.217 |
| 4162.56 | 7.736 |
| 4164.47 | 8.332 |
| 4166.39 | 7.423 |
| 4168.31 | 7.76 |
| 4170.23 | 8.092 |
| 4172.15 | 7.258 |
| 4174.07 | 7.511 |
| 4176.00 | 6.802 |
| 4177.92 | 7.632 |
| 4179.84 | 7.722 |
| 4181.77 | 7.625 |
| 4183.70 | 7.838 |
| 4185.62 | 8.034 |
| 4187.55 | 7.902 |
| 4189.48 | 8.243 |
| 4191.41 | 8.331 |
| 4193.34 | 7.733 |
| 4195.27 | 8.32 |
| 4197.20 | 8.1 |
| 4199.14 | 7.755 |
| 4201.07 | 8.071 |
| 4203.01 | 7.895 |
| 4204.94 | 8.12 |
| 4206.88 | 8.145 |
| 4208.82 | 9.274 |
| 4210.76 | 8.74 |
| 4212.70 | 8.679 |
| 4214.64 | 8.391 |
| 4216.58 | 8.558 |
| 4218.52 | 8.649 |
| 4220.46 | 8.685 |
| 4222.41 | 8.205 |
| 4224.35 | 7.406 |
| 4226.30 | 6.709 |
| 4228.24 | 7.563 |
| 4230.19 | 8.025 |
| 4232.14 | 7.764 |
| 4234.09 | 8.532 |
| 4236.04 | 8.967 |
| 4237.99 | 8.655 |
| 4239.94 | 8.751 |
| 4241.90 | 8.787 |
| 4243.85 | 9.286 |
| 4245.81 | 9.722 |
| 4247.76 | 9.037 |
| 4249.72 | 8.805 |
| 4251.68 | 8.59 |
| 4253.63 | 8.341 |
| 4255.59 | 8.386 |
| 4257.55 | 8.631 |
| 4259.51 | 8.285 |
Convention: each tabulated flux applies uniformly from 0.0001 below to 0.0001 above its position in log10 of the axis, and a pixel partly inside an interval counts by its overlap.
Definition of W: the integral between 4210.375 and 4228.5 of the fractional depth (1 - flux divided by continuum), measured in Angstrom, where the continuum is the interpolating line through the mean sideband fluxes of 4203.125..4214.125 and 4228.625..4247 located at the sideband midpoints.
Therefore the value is 0.9 Angstrom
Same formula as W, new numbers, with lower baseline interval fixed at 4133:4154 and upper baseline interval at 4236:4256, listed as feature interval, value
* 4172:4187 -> 0.93 Angstrom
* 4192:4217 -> 0.26 Angstrom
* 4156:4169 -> 0.16 Angstrom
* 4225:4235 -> 1.12 Angstrom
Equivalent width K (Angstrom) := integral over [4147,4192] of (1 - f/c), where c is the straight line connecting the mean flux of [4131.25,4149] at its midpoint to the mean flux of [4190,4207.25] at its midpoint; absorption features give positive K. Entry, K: 0.7 Angstrom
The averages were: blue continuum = 7.61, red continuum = 8.05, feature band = 7.72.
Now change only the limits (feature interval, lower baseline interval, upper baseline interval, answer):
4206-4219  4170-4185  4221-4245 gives -1.1 Angstrom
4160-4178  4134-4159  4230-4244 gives 0.4 Angstrom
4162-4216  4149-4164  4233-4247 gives 1.4 Angstrom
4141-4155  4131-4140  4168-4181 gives 0.1 Angstrom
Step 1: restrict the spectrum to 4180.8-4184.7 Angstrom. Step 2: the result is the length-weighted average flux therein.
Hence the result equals 7.73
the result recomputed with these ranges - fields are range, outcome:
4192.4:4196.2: 8.03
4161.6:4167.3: 7.84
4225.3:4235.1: 7.72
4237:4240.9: 8.71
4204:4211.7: 8.56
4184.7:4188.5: 7.96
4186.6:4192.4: 8.16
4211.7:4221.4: 8.6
